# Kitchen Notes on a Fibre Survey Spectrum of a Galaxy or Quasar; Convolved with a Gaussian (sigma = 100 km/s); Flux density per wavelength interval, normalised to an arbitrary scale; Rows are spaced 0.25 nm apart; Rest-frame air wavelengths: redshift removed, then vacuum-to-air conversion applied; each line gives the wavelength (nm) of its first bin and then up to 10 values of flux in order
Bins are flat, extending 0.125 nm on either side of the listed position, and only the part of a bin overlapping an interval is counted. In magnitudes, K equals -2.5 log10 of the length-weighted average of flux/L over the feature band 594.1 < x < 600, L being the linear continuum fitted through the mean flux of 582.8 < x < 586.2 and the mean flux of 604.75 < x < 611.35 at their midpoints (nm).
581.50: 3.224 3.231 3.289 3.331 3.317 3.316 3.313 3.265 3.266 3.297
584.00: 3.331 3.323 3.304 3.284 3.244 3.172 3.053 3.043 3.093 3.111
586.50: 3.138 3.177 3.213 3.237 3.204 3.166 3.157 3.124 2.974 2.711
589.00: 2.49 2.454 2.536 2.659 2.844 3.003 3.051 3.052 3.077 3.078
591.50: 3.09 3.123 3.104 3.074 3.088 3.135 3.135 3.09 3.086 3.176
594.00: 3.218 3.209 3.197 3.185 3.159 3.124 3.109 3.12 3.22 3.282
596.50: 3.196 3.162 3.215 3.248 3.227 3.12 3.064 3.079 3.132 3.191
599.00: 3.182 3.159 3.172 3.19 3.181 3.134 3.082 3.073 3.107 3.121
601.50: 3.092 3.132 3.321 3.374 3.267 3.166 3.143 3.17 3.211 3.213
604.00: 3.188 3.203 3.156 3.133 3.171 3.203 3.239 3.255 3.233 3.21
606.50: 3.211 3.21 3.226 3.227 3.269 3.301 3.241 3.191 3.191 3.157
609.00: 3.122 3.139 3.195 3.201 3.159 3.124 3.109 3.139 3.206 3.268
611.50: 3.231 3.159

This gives 0.014 mag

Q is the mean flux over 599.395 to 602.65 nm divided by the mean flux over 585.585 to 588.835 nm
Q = 1.02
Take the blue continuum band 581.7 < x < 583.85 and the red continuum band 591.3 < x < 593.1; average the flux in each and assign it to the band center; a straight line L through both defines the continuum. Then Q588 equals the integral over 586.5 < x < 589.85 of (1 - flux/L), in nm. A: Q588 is 0.26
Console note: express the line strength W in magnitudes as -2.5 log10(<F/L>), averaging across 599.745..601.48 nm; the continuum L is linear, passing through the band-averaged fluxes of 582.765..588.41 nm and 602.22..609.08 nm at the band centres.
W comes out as 0.03 mag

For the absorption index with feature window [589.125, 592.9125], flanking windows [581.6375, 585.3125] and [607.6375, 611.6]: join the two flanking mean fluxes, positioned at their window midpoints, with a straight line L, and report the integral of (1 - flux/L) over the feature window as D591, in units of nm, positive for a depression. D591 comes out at 0.35 nm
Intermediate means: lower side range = 3.29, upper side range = 3.19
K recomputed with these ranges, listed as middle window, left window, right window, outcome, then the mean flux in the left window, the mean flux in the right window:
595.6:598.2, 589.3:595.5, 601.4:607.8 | -0.024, 3.06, 3.21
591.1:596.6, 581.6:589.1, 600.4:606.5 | 0.012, 3.17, 3.19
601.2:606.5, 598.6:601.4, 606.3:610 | -0.010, 3.14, 3.2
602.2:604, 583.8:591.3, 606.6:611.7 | -0.020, 3.05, 3.19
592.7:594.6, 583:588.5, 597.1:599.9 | 0.006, 3.2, 3.16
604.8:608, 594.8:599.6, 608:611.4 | -0.019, 3.17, 3.17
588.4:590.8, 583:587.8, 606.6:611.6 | 0.160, 3.21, 3.2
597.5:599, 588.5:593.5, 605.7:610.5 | -0.028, 2.94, 3.2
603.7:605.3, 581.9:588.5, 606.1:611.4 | 0.007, 3.22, 3.2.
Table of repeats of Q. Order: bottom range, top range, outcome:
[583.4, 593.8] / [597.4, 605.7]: 1.03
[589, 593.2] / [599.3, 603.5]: 1.07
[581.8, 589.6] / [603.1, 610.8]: 1.02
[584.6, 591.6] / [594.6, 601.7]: 1.05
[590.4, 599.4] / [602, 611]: 1.02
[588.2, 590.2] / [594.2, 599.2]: 1.17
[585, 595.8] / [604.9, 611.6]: 1.05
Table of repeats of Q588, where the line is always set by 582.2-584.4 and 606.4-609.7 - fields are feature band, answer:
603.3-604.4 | 0.01 nm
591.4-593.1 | 0.08 nm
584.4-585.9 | 0.05 nm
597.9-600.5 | 0.08 nm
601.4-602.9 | 0.00 nm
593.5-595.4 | 0.05 nm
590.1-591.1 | 0.07 nm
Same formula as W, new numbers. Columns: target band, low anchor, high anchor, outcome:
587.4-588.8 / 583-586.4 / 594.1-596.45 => 0.046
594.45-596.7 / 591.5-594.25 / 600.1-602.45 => -0.013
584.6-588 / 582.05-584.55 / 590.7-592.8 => 0.022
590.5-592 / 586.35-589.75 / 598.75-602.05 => -0.027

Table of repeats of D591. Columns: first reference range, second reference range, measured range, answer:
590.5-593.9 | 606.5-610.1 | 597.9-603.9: -0.019 nm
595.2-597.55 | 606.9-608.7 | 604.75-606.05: 0.005 nm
